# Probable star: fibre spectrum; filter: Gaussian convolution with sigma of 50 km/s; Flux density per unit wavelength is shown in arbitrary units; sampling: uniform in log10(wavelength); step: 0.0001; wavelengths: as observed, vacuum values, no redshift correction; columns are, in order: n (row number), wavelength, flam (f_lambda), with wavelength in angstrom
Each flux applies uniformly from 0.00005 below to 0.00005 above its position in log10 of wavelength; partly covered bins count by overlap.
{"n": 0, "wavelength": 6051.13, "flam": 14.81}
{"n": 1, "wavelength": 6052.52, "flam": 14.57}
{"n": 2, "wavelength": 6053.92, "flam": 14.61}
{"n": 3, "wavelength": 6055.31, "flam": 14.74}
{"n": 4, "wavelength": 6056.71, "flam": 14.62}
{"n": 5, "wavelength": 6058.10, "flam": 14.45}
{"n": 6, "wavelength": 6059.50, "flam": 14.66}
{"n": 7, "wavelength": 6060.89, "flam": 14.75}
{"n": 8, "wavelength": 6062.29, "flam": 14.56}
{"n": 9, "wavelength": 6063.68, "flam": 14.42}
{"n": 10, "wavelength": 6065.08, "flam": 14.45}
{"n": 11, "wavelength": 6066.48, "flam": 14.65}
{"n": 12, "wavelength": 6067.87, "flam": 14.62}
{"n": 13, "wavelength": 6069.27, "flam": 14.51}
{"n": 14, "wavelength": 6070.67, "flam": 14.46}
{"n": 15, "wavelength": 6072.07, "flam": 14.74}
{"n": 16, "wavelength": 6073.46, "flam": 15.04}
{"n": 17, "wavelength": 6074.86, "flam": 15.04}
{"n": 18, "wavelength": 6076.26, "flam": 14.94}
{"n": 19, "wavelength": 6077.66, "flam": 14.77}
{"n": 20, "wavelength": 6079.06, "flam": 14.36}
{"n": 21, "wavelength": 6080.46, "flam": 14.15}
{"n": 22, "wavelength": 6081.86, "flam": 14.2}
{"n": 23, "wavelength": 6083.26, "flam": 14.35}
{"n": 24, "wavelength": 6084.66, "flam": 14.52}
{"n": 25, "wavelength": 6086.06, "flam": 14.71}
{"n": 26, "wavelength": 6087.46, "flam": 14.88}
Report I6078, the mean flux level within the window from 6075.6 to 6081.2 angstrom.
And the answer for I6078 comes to 14.5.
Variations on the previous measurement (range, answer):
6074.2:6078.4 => 14.9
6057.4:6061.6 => 14.6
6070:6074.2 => 14.8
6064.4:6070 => 14.6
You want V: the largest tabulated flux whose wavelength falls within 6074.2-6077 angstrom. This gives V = 15.04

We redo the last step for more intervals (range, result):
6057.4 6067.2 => 14.75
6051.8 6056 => 14.74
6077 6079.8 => 14.77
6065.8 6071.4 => 14.65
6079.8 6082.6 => 14.2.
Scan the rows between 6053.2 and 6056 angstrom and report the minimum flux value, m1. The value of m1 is 14.61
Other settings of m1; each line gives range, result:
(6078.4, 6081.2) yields 14.15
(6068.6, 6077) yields 14.46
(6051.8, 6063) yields 14.45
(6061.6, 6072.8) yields 14.42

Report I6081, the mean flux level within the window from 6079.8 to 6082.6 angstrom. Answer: 14.2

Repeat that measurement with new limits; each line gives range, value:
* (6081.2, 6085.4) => 14.4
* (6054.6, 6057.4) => 14.7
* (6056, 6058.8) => 14.5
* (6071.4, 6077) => 15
